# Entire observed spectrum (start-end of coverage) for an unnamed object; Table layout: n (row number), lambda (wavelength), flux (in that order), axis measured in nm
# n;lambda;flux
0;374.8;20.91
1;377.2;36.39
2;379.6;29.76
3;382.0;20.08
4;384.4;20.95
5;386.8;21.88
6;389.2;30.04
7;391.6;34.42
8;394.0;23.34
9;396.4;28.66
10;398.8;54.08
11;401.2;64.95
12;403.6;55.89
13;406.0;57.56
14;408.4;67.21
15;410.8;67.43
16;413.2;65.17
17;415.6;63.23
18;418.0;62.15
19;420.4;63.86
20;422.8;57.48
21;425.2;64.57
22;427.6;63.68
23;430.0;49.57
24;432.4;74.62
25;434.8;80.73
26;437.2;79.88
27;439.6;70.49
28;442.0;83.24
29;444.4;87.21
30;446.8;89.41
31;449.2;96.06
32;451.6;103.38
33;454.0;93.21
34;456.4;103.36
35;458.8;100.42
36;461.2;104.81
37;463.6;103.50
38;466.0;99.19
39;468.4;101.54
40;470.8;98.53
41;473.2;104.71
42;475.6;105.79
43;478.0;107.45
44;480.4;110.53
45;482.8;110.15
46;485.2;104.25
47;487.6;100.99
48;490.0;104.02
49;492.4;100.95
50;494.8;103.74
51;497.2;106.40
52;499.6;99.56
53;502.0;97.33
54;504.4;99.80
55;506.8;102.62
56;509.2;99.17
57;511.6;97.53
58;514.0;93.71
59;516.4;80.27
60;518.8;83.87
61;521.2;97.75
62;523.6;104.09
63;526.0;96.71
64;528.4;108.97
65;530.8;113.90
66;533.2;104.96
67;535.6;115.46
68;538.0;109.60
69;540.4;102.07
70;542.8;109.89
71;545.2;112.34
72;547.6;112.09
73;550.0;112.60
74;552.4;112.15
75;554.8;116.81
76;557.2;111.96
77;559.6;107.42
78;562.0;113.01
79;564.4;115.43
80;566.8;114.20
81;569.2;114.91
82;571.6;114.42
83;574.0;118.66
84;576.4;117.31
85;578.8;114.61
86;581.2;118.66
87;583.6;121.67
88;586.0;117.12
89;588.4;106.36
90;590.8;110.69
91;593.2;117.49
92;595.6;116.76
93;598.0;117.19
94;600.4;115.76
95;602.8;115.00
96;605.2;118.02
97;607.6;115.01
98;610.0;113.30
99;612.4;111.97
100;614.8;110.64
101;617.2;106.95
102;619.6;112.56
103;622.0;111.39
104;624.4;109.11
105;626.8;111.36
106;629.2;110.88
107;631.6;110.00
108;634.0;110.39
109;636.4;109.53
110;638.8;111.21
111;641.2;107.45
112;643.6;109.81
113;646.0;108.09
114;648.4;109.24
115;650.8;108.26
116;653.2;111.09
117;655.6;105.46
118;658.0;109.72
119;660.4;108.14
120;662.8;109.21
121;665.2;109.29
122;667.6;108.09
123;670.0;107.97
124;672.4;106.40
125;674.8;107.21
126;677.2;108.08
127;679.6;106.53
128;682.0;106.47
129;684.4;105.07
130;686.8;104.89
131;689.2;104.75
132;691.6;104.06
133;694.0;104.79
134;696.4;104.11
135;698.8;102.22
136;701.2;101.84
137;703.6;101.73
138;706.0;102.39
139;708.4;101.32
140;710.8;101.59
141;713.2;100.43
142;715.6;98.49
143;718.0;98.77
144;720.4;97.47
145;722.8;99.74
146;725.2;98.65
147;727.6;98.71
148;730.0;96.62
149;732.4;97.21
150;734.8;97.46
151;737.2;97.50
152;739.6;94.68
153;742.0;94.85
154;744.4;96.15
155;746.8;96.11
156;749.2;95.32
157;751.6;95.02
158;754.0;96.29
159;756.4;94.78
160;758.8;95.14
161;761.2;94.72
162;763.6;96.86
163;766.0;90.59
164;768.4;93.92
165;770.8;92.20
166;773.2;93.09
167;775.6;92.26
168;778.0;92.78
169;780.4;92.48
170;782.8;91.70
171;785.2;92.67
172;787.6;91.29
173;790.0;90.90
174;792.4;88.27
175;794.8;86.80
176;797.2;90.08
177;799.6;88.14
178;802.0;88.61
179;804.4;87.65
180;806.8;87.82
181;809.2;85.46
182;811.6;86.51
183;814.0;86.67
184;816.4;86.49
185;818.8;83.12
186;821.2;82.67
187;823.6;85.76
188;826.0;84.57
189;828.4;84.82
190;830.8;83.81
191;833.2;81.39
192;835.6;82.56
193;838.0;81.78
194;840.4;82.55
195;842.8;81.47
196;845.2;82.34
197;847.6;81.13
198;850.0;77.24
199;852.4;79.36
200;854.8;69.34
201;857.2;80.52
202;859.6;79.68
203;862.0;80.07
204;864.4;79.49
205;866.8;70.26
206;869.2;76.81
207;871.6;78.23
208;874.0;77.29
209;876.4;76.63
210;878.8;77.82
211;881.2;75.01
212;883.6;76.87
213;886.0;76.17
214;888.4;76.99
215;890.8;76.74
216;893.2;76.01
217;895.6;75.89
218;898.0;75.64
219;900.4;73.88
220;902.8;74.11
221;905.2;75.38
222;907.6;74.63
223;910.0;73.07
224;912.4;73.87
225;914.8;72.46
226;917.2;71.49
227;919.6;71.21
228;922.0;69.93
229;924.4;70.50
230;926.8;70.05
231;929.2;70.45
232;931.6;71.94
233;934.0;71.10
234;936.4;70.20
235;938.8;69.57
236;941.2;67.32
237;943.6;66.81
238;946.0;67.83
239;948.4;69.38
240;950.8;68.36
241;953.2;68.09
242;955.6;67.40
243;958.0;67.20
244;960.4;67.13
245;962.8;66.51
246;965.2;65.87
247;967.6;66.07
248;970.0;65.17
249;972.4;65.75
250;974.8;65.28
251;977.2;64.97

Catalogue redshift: 0.000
